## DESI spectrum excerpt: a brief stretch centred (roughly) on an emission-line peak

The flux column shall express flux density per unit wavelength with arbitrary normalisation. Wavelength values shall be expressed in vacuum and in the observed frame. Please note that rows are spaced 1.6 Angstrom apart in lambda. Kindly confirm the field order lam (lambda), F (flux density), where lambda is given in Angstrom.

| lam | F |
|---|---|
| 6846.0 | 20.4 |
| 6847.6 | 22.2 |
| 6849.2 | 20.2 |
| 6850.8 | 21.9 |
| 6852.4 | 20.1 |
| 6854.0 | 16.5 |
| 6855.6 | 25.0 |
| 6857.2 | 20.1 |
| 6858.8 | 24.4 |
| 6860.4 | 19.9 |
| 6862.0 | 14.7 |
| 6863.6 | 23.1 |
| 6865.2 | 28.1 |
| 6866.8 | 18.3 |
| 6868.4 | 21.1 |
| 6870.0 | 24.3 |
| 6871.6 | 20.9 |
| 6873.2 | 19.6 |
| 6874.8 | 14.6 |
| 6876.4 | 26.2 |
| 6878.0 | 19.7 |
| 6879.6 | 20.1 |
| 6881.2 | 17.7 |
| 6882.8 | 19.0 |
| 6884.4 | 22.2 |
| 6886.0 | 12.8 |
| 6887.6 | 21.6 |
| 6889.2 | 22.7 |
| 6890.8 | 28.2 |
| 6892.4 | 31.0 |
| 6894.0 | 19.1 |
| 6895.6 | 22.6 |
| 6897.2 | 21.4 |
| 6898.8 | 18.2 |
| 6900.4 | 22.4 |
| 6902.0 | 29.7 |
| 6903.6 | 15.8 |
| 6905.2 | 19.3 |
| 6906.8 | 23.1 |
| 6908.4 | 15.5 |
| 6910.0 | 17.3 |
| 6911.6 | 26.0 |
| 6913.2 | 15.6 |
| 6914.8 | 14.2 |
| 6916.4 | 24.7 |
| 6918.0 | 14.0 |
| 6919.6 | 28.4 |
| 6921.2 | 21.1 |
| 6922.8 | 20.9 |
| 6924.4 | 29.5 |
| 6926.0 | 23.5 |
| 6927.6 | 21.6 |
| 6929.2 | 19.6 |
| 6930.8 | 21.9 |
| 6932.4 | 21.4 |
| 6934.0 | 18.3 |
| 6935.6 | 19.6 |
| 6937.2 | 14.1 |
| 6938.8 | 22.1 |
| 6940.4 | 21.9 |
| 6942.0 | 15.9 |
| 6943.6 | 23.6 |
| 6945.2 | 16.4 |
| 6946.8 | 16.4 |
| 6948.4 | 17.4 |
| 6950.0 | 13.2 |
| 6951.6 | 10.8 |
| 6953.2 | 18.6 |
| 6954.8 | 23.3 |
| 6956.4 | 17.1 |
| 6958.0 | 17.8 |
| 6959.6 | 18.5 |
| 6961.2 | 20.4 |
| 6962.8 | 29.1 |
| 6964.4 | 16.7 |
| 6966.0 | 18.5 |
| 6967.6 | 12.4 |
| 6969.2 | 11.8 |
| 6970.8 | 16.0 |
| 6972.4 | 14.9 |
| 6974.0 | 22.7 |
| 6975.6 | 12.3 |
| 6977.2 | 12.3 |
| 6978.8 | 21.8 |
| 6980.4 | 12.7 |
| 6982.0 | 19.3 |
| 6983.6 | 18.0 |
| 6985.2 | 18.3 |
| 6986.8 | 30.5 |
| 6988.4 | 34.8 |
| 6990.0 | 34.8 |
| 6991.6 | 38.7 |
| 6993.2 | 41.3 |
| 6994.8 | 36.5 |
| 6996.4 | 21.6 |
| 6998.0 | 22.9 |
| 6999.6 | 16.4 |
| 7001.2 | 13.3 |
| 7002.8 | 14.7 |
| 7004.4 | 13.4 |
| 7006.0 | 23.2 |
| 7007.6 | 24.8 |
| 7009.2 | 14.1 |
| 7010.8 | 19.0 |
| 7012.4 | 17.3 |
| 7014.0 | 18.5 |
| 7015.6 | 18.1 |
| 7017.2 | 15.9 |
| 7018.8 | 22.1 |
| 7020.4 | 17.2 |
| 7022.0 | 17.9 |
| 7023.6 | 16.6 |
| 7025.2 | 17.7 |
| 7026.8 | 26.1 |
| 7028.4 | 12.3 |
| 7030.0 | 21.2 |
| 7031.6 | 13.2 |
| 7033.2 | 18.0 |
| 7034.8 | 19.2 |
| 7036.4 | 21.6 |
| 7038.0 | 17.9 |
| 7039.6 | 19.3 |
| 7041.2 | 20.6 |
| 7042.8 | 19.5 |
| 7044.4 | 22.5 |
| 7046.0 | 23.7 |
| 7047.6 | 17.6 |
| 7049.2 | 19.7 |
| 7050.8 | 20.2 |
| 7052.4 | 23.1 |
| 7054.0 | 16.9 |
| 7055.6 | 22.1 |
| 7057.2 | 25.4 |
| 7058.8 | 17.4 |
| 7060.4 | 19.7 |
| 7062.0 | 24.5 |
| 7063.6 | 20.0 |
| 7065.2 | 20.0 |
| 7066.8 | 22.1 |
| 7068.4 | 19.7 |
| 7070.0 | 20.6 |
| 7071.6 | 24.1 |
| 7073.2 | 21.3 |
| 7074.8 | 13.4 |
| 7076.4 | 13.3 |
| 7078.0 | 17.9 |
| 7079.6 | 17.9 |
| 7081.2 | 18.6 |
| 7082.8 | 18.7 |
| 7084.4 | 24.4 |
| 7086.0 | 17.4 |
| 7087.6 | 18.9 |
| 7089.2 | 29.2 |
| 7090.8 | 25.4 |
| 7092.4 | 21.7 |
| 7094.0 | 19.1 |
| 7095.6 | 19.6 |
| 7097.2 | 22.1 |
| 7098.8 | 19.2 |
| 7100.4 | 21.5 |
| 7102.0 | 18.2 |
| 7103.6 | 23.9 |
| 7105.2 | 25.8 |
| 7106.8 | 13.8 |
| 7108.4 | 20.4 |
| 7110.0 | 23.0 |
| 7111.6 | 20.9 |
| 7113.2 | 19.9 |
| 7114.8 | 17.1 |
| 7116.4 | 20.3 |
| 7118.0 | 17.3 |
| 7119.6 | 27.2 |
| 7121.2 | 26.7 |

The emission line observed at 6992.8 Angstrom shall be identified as H-beta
